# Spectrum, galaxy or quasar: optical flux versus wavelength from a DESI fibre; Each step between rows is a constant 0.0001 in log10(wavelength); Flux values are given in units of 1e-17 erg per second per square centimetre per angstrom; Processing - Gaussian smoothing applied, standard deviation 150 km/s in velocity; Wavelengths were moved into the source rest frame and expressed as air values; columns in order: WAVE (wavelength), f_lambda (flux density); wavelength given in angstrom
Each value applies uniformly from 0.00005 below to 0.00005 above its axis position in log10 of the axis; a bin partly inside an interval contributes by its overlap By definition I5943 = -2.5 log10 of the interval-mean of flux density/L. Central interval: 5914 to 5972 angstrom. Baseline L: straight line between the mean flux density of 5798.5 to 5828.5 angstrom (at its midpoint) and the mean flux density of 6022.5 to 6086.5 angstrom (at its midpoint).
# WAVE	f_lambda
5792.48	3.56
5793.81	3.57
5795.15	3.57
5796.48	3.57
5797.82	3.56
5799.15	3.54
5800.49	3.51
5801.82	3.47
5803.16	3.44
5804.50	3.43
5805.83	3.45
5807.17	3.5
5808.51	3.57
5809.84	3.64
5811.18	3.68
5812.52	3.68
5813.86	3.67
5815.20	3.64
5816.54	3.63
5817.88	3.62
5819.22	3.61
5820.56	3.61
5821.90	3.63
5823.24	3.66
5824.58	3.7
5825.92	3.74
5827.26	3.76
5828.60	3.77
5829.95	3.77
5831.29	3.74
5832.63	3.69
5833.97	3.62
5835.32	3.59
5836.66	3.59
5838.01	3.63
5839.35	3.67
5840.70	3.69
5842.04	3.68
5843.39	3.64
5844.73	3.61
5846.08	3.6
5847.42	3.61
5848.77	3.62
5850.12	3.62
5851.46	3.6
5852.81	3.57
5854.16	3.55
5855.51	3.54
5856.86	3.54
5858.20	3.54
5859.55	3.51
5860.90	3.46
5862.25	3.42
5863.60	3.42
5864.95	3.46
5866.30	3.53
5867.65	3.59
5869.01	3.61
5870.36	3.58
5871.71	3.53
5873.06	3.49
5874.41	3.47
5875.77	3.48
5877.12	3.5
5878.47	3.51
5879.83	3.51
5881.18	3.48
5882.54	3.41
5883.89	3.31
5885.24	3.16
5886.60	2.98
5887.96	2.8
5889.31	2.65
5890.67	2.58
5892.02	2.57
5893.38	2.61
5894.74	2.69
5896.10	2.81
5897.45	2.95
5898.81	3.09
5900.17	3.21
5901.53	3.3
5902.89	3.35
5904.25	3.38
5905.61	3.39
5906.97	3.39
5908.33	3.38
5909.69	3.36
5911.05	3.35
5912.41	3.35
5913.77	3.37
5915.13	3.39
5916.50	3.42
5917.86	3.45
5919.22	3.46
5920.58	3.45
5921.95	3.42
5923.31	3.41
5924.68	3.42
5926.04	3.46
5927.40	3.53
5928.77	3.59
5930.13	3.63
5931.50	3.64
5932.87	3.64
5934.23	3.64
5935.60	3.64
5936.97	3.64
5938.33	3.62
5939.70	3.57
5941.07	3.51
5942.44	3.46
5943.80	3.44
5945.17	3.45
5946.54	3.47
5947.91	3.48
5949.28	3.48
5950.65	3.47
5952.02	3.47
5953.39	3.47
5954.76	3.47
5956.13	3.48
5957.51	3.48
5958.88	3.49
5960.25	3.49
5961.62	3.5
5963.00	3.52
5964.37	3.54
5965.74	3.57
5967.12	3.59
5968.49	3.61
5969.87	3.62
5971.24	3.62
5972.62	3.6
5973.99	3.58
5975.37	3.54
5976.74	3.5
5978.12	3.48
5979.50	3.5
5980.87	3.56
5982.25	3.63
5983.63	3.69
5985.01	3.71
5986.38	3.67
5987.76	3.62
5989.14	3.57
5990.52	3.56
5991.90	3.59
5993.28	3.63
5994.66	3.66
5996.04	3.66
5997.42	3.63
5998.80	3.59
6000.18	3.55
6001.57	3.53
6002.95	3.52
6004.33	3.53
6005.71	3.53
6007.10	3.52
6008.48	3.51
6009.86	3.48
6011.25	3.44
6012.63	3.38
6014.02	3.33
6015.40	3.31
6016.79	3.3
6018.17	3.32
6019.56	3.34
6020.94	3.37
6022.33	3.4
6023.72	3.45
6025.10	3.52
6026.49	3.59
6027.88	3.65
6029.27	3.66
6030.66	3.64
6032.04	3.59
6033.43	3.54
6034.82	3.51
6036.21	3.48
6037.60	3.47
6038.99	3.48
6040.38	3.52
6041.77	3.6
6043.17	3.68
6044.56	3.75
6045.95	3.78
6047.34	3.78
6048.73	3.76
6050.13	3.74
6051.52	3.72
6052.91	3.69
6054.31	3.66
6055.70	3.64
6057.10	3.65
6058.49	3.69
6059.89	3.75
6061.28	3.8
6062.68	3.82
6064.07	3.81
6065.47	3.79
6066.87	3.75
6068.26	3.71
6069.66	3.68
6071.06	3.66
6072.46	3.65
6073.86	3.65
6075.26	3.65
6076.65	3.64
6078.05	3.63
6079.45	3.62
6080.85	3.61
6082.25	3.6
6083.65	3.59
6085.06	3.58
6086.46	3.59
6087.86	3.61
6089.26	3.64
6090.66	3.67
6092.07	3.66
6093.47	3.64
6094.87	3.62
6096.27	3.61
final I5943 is 0.03 mag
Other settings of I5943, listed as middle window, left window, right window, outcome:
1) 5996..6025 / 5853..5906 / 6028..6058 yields 0.03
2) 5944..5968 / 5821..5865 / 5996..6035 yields 0.01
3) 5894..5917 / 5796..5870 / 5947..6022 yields 0.10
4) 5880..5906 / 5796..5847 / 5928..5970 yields 0.17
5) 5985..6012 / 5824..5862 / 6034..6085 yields 0.02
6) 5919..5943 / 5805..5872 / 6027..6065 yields 0.03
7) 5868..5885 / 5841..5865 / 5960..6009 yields 0.02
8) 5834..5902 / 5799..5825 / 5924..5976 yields 0.06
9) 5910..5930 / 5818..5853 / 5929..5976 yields 0.04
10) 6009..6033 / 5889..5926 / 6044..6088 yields 0.03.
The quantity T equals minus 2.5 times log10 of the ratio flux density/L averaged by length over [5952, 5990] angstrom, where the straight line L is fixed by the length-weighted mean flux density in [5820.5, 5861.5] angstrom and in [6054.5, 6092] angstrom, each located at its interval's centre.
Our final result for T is 0.03 mag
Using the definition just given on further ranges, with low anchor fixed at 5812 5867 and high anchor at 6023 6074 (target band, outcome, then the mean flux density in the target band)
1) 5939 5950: 0.05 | 3.48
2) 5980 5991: 0.01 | 3.63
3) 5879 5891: 0.16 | 3.12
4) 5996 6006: 0.03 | 3.56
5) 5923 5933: 0.03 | 3.54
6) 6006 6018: 0.07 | 3.41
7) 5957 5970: 0.03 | 3.54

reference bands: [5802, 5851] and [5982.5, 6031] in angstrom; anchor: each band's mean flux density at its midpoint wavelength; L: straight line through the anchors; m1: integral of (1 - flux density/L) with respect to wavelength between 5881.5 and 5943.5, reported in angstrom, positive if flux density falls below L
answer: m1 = 4.8 angstrom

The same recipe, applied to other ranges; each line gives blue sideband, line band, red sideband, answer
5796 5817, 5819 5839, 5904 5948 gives -0.7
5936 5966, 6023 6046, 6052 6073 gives 0.5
